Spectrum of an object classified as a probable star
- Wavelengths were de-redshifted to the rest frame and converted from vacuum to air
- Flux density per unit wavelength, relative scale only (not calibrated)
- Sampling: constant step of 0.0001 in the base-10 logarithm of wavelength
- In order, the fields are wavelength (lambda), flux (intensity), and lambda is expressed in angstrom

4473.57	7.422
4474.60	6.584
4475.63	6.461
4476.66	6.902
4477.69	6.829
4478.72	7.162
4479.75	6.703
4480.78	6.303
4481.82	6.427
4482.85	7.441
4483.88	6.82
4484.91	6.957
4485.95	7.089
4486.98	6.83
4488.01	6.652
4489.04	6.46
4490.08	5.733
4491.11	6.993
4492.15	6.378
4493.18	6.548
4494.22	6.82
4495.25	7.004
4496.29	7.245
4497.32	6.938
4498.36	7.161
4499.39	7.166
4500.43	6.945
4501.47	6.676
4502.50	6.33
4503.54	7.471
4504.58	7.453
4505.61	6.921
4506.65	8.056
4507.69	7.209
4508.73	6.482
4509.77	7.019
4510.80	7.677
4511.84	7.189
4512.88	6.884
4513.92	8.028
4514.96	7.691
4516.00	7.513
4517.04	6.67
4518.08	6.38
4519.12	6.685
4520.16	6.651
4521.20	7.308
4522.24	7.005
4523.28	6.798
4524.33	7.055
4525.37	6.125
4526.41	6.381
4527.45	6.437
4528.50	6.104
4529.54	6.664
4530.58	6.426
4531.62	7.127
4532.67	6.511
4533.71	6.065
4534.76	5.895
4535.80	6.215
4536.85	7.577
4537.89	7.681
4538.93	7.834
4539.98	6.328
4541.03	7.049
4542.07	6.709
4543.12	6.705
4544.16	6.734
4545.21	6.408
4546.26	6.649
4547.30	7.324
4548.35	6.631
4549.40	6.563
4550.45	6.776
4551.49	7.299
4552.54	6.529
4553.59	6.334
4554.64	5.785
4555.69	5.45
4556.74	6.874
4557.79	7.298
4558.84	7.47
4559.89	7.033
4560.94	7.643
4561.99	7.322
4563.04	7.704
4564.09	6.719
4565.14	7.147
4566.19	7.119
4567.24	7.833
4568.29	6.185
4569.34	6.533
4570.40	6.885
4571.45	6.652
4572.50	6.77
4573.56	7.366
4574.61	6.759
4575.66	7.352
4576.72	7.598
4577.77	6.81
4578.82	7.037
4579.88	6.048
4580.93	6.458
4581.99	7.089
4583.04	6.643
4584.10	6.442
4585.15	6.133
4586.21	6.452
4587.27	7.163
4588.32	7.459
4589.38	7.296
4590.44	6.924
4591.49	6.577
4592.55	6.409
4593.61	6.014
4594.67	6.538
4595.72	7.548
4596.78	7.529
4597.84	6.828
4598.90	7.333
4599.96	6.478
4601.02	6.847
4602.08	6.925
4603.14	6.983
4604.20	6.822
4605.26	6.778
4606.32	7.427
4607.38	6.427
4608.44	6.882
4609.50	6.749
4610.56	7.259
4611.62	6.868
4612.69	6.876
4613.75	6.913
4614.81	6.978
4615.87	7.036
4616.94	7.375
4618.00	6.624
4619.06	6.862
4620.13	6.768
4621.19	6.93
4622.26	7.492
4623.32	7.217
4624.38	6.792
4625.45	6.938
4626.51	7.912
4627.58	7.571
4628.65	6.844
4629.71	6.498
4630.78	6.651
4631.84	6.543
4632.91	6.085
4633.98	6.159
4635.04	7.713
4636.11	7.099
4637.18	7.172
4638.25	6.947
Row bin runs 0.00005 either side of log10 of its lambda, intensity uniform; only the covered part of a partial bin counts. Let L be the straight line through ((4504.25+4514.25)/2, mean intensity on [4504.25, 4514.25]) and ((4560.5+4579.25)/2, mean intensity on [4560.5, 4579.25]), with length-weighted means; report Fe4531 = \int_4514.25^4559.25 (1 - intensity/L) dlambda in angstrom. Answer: 2.8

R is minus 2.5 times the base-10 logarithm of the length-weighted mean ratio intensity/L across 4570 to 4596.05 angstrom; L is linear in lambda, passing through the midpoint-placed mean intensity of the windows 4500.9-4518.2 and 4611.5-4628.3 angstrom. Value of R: 0.05 mag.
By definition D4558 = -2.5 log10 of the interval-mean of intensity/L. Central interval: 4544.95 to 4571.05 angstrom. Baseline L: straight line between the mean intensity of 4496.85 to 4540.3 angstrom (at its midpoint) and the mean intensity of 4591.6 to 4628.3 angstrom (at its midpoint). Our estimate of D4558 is 0.012 mag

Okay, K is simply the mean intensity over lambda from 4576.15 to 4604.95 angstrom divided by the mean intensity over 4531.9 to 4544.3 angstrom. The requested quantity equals 1.01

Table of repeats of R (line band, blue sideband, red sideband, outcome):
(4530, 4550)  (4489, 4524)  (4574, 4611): 0.03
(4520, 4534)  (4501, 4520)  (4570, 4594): 0.07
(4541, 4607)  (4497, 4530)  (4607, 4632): 0.02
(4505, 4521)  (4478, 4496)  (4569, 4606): -0.06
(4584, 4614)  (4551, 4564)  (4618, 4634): 0.00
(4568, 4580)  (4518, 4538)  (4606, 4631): -0.01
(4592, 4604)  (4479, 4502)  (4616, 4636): 0.01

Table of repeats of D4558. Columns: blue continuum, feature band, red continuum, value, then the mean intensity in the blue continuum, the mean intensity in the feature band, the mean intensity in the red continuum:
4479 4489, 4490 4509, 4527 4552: -0.03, 6.8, 6.96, 6.74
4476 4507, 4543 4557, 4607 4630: 0.06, 6.87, 6.57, 7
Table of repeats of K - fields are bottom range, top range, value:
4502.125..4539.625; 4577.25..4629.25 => 1.00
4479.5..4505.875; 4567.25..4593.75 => 1.00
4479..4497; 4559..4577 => 1.05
